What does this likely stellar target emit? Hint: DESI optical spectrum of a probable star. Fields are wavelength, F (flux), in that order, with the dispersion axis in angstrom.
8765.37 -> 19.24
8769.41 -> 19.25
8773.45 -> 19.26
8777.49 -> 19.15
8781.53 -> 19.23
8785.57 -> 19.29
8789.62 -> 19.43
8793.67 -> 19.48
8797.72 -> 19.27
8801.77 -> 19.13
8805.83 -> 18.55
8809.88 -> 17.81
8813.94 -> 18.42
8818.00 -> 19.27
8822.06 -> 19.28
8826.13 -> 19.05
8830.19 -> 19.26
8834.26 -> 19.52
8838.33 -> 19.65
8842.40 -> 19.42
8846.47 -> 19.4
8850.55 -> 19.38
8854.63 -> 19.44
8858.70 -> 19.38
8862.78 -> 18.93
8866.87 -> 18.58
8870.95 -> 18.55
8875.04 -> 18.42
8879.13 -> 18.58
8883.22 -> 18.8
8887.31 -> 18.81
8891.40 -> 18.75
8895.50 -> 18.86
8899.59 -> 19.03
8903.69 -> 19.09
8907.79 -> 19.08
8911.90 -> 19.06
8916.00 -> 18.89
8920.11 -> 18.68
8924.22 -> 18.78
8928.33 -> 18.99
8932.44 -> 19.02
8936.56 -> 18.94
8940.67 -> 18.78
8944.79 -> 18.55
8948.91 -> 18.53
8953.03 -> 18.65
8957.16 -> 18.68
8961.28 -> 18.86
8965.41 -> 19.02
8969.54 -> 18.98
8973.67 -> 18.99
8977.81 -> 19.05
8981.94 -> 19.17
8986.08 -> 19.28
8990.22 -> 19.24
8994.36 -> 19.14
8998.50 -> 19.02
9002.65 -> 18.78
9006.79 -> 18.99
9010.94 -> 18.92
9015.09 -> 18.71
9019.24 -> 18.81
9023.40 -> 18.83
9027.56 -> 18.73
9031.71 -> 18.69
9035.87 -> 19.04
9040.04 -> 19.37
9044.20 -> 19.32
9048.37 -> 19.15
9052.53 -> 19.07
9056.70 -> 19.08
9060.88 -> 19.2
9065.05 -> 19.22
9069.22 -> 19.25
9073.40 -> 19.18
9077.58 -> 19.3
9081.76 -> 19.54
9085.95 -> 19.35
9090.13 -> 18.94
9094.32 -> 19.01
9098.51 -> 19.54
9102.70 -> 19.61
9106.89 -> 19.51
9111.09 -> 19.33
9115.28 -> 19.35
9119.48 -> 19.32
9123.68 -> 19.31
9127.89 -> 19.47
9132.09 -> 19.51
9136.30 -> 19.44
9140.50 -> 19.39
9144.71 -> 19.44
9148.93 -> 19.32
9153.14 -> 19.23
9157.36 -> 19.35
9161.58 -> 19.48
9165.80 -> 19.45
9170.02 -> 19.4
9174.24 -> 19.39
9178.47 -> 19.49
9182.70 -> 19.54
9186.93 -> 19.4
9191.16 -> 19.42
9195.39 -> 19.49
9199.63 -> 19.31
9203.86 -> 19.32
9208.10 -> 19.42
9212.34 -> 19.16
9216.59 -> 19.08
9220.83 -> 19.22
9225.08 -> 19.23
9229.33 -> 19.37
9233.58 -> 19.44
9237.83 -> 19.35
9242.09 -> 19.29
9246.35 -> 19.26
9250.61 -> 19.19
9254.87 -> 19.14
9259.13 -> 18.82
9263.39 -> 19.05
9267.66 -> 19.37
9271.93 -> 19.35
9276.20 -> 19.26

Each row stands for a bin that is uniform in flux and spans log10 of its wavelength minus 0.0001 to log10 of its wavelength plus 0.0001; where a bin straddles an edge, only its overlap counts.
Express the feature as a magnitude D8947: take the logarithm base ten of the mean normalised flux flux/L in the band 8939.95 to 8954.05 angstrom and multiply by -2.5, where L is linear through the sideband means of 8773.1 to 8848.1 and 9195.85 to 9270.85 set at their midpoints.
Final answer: 0.033 mag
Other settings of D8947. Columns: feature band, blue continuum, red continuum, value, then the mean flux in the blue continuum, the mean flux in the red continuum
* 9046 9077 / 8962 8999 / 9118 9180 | 0.00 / 19.1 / 19.4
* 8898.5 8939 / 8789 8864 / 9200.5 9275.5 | 0.01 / 19.2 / 19.2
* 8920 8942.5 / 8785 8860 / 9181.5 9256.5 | 0.02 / 19.2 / 19.3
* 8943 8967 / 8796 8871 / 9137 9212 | 0.03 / 19.1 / 19.4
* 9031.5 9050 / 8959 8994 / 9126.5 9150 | 0.00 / 19.1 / 19.4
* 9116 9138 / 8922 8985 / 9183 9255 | -0.01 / 18.9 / 19.3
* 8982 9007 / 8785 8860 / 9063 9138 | 0.01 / 19.2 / 19.3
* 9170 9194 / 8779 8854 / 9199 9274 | -0.01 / 19.2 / 19.2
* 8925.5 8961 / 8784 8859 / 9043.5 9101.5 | 0.02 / 19.2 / 19.2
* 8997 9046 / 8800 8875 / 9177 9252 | 0.01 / 19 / 19.3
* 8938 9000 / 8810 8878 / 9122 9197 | 0.02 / 19.1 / 19.4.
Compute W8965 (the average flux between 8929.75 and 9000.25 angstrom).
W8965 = 18.9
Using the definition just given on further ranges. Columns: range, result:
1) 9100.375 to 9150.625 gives 19.4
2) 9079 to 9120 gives 19.4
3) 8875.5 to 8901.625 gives 18.8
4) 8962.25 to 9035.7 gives 19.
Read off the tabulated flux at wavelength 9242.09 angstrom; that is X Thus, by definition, 19.29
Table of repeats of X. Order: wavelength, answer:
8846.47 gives 19.4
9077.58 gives 19.3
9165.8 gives 19.45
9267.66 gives 19.37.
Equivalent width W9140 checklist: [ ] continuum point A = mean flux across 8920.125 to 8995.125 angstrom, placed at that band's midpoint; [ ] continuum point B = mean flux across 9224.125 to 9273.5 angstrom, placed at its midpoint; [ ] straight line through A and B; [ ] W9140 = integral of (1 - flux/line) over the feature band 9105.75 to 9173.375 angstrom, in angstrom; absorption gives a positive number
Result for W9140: -1.0 angstrom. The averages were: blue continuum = 18.9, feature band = 19.4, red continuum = 19.2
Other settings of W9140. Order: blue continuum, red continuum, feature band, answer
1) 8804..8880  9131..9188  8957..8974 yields 0.2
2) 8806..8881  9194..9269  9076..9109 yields -0.3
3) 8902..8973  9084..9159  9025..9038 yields 0.2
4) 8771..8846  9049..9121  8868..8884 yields 0.5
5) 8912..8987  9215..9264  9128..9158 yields -0.5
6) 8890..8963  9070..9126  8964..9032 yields 0.3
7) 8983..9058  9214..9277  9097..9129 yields -0.5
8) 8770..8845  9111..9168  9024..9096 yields 0.7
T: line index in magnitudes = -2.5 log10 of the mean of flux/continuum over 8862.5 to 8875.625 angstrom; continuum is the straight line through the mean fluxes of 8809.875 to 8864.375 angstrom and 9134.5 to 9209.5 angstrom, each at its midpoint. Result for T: 0.04 mag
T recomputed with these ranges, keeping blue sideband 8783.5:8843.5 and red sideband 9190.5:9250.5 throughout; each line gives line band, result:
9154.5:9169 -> -0.01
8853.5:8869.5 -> 0.01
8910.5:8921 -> 0.02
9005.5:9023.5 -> 0.02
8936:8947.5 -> 0.03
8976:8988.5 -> 0.00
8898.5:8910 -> 0.01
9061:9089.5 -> 0.00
